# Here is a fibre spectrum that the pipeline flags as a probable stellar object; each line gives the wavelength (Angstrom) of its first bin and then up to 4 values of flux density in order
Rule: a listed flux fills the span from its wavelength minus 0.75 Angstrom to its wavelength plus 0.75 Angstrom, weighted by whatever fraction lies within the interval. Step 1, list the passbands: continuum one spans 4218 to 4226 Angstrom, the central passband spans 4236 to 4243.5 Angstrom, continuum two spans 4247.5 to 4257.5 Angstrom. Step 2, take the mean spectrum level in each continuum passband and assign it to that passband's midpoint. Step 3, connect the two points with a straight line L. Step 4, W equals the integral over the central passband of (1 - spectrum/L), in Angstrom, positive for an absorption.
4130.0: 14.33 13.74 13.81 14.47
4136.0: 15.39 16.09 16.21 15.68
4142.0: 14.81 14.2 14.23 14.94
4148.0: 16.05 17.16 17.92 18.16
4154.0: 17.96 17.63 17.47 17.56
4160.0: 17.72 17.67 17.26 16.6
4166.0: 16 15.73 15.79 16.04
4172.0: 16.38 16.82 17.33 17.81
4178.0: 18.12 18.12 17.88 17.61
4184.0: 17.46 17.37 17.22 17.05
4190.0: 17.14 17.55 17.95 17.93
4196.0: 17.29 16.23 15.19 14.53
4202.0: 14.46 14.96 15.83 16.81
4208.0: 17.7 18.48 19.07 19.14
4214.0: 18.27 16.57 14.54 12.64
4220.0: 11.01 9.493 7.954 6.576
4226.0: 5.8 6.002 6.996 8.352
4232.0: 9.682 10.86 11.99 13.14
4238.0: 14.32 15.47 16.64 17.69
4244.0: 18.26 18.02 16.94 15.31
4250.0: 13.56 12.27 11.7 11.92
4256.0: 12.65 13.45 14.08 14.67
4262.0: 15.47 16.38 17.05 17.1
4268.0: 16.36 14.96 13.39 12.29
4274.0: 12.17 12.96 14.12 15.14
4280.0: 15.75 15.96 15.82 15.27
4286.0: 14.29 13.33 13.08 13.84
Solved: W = -2.8 Angstrom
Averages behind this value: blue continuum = 9.09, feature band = 15.6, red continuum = 13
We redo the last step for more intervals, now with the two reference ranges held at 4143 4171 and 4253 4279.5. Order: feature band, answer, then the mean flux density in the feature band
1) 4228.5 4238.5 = 2.8 Angstrom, 10.8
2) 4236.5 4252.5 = -1.0 Angstrom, 15.7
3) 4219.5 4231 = 5.7 Angstrom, 7.69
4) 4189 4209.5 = -1.0 Angstrom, 16.5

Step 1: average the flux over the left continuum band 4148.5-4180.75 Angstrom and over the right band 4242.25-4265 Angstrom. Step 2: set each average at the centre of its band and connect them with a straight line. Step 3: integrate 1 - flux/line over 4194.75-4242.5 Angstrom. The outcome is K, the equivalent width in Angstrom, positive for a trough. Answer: 6.9 Angstrom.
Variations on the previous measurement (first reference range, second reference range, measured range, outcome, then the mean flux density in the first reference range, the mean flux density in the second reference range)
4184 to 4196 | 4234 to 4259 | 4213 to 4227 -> 3.95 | 17.4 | 14.5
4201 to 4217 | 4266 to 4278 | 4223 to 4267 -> 6.20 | 17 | 14.1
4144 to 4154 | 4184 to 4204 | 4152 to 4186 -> -1.46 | 16.5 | 16.6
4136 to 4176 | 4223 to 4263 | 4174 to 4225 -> -4.82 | 16.5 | 12.7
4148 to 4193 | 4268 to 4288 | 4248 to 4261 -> 1.53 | 17.3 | 14.4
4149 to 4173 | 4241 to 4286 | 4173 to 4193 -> -1.12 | 17.1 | 14.9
